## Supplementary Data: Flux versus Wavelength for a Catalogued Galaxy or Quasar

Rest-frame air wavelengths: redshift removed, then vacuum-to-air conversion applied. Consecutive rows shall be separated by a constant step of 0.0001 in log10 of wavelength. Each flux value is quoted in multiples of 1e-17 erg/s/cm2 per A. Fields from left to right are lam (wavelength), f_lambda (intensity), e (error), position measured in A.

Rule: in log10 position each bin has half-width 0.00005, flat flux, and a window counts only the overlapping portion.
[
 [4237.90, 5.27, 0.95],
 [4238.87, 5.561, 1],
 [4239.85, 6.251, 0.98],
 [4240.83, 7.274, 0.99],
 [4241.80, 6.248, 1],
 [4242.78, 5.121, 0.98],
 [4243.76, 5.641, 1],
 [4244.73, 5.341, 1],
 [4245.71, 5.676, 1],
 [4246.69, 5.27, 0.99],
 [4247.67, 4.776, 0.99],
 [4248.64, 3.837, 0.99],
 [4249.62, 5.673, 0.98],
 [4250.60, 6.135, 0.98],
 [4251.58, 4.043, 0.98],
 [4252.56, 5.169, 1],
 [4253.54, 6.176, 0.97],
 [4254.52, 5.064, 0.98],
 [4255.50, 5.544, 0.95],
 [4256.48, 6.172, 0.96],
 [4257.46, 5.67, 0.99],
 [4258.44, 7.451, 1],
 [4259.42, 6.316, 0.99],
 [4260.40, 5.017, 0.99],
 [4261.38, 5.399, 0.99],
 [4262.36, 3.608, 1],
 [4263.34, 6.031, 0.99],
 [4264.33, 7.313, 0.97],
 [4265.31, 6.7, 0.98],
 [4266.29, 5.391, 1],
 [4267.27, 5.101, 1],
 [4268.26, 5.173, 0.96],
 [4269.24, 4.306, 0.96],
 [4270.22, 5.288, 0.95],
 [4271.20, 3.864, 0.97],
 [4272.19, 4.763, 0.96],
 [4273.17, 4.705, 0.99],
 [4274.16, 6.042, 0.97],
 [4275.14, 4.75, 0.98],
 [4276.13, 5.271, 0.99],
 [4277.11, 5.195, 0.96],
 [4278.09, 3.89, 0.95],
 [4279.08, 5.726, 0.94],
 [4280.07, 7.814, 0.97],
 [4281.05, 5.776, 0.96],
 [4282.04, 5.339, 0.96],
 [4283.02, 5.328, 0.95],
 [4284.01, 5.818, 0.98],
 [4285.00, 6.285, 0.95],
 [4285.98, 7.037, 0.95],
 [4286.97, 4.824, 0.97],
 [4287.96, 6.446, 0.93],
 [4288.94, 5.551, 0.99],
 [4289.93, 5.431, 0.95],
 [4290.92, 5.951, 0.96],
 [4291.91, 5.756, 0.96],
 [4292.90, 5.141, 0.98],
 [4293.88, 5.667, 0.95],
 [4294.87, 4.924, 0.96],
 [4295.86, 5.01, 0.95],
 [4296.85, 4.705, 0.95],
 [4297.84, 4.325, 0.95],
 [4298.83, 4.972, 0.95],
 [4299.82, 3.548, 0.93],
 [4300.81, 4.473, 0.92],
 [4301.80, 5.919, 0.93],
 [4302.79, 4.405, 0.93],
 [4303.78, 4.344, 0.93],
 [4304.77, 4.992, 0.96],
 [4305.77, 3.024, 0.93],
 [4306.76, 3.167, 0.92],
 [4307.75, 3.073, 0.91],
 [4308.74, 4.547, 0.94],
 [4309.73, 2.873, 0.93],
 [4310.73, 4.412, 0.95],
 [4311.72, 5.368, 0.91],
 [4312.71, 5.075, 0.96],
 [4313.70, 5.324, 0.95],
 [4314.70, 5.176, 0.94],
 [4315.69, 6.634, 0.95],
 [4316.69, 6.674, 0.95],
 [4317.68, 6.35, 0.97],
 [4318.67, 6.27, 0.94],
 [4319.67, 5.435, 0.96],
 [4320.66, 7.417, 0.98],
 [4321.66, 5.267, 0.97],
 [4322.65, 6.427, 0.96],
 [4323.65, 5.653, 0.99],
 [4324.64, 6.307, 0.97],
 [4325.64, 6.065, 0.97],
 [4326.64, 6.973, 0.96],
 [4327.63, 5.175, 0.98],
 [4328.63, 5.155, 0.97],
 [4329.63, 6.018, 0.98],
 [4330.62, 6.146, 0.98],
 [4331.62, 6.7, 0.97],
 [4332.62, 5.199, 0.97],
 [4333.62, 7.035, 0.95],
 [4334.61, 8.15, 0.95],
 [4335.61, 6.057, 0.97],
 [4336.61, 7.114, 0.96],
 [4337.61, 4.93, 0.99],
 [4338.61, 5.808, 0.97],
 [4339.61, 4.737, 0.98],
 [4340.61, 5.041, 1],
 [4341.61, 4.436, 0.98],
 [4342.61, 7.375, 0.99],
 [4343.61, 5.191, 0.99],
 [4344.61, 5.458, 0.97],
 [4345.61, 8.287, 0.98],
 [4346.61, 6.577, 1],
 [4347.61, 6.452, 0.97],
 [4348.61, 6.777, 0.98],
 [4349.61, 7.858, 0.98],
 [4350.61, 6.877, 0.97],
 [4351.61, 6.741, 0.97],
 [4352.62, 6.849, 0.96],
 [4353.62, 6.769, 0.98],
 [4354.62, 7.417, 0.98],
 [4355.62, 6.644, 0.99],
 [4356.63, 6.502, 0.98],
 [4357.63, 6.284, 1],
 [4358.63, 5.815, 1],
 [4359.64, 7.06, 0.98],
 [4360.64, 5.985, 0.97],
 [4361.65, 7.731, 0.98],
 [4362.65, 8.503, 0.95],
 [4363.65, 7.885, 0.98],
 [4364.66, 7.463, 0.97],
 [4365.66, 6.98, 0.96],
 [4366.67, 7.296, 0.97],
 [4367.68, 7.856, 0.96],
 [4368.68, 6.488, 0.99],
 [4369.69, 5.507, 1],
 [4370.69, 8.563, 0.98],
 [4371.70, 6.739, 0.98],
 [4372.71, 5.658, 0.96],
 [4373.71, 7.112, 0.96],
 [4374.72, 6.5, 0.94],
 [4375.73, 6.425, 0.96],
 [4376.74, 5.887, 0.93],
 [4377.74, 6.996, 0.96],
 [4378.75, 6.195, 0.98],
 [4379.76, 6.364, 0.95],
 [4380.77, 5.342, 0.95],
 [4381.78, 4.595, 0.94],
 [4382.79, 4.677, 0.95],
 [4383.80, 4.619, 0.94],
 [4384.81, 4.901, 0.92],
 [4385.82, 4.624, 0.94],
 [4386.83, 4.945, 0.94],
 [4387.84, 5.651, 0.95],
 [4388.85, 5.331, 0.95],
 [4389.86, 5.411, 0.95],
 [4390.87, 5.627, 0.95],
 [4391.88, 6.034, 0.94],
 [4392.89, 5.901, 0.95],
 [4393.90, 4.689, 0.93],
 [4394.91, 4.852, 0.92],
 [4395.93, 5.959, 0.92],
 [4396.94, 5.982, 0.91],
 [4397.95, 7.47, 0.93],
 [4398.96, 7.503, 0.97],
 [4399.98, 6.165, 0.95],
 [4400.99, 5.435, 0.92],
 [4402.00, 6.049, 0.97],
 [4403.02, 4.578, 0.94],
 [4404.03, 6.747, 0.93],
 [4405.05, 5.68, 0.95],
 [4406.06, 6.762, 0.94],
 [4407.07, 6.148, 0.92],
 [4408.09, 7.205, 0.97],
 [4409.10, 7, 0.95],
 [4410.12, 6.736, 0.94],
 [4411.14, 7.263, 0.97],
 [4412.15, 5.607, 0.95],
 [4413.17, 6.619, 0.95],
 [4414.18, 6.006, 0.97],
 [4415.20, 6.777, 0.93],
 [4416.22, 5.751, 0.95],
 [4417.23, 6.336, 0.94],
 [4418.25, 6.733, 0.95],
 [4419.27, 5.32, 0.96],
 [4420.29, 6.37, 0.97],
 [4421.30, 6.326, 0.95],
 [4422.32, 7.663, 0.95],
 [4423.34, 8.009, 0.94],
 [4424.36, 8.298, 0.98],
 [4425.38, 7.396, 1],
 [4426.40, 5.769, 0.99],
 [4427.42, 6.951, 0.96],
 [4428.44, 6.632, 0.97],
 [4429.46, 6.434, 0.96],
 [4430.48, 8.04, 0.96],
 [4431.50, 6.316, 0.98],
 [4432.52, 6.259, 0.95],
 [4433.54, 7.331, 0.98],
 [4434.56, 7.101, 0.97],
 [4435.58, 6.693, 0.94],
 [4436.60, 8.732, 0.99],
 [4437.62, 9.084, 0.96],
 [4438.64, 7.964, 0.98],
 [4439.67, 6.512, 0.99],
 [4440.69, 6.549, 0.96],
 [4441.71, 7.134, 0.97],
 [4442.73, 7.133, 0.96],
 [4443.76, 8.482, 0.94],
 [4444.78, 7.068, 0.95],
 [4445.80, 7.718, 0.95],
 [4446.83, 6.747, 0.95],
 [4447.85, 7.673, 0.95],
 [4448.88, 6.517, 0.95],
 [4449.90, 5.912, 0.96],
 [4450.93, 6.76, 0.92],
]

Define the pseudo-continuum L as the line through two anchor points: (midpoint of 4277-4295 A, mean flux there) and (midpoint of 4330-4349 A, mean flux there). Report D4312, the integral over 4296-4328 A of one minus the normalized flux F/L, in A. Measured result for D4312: 4.36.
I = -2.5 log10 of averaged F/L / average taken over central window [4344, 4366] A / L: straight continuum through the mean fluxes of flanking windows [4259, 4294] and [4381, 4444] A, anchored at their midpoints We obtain -0.16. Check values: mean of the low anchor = 5.5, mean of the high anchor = 6.39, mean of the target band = 6.94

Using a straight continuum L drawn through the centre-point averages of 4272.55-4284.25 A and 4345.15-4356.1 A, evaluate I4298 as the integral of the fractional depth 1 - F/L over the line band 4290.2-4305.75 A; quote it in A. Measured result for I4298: 2.60 A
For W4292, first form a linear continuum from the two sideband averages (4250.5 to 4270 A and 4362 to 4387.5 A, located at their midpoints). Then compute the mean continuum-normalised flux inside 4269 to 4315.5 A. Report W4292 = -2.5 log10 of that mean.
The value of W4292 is 0.151 mag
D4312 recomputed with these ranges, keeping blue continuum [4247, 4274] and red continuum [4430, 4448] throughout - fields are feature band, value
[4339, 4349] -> 0.4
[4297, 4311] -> 4.0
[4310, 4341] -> 0.9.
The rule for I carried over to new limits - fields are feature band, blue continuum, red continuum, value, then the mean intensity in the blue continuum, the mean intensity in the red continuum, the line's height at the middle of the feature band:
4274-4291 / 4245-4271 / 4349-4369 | 0.03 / 5.45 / 7.05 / 5.84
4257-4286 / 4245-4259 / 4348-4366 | 0.05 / 5.48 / 7.01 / 5.76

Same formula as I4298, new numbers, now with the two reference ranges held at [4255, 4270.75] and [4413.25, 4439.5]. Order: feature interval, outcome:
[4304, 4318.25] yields 3.0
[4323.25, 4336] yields 0.0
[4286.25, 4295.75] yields 0.5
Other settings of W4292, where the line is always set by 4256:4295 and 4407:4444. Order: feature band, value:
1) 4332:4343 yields 0.03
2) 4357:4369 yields -0.12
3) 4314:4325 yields -0.03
